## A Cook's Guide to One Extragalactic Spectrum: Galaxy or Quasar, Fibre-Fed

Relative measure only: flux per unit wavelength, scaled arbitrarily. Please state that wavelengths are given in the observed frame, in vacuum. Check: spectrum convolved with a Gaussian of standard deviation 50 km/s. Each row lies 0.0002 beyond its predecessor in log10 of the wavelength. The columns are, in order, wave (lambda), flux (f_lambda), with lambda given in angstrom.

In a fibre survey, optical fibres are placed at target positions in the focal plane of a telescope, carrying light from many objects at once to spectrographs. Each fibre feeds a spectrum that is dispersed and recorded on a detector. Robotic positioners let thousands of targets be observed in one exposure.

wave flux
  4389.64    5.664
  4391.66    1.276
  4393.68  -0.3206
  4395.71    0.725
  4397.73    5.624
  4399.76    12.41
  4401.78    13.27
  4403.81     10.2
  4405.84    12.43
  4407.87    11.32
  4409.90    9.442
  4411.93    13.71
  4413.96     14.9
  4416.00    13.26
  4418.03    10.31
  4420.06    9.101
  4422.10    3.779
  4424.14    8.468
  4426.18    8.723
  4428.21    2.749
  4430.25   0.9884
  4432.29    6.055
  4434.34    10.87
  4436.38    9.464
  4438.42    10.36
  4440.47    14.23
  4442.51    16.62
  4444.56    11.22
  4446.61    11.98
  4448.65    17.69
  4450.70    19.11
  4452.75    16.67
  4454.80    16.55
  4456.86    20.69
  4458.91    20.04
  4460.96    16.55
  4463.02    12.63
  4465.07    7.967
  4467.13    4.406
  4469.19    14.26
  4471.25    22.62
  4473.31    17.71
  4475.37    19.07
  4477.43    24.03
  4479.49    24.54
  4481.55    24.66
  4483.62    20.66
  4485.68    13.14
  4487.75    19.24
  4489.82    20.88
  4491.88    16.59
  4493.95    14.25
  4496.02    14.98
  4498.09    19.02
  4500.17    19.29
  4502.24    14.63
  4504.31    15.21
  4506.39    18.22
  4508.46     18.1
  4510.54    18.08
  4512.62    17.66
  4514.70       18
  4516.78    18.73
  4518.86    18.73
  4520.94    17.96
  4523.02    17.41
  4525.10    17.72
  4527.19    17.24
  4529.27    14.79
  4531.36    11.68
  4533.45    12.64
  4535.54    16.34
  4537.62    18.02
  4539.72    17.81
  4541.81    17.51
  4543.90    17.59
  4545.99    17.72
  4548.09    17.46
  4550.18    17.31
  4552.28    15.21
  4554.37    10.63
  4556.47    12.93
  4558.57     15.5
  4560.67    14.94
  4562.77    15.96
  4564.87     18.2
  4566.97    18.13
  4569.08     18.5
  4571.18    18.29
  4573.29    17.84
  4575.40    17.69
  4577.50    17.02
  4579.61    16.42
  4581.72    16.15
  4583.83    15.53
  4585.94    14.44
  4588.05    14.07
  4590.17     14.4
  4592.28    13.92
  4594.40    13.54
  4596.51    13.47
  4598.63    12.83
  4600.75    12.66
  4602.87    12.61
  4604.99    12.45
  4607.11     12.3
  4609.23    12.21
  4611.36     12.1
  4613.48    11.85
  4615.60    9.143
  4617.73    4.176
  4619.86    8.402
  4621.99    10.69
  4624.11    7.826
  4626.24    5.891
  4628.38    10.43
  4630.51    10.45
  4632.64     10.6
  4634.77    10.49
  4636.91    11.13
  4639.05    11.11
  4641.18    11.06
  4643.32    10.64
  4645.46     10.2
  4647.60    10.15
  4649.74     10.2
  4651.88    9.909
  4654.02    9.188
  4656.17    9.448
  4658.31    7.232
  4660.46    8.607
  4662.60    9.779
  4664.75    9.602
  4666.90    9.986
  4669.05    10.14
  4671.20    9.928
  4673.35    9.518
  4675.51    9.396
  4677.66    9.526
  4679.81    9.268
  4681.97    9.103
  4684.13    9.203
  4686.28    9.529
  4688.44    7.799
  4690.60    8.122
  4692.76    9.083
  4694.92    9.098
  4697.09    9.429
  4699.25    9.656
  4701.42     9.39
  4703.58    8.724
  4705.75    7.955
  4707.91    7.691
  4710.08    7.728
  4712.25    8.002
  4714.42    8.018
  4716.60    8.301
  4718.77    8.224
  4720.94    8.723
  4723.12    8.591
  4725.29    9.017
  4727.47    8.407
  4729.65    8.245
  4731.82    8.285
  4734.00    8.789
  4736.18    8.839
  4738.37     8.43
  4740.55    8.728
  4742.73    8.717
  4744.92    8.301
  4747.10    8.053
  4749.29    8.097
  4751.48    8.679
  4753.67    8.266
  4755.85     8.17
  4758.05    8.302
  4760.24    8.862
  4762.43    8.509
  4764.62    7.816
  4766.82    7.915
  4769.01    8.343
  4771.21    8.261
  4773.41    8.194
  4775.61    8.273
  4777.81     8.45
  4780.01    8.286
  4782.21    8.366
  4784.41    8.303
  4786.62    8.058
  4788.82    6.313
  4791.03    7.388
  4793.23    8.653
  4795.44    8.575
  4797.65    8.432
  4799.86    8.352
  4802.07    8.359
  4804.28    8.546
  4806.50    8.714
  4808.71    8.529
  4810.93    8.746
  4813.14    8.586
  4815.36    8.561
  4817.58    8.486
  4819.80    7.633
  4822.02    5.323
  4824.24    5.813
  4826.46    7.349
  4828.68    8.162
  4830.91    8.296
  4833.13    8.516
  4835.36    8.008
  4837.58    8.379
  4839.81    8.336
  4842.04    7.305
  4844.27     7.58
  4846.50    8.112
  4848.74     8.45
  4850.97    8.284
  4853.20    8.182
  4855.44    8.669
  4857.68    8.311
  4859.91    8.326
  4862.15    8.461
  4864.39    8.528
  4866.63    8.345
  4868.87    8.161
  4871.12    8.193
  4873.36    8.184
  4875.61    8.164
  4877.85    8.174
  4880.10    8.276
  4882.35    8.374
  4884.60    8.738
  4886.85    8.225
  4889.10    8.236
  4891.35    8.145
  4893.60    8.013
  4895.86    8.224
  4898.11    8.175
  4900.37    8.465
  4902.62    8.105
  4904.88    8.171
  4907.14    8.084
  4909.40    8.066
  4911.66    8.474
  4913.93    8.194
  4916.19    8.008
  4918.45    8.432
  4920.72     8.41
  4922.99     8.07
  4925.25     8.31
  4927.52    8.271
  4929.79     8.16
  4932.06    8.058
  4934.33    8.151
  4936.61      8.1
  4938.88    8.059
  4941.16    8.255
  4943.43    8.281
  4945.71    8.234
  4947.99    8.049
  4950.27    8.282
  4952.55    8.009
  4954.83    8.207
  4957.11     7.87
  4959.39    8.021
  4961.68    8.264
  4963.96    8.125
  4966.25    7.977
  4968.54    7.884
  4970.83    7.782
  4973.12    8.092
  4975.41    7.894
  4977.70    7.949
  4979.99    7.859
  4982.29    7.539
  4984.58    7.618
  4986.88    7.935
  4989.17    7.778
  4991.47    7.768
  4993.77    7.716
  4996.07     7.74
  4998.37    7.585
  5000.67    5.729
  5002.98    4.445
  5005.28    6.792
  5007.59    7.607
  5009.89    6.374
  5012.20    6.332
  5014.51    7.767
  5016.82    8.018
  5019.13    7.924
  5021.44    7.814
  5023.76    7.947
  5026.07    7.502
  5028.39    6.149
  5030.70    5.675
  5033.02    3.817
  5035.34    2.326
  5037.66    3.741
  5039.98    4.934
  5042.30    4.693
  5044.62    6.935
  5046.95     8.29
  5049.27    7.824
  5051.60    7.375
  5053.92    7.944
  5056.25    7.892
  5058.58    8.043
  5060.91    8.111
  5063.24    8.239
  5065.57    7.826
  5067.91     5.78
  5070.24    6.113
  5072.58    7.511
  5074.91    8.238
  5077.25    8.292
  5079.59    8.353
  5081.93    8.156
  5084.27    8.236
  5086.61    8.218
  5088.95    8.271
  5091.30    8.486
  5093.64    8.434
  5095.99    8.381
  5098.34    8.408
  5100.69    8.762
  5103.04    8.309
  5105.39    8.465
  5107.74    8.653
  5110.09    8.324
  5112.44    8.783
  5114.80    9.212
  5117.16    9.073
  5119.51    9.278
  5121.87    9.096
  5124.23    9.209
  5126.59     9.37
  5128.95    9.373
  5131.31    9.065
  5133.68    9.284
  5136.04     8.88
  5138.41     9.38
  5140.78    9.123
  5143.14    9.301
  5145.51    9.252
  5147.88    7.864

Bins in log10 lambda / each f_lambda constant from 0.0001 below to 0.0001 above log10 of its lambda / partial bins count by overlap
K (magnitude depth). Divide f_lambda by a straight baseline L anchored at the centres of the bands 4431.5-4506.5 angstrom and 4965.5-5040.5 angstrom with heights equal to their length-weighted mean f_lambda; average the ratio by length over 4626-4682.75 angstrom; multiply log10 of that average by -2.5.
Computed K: 0.30 mag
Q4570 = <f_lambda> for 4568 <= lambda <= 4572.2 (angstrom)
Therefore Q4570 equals 18.4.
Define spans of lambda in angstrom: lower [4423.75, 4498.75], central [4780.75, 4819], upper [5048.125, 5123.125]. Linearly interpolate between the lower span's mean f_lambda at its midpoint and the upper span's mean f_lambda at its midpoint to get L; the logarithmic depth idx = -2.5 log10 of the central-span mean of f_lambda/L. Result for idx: 0.33 mag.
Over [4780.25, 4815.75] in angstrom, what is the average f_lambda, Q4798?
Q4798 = 8.28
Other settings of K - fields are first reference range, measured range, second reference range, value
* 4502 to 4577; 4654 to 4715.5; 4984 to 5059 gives 0.461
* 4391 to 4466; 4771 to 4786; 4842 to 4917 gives 0.068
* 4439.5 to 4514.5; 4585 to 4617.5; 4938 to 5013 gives 0.172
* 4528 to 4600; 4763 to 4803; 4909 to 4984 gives 0.361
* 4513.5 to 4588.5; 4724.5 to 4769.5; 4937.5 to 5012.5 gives 0.420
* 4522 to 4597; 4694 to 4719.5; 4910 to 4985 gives 0.458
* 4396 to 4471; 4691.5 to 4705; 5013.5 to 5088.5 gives 0.057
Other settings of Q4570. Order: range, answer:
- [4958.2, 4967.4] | 8.09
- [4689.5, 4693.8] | 8.59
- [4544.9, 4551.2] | 17.5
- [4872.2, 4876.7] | 8.17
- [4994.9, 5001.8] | 7.03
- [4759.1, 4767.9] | 8.28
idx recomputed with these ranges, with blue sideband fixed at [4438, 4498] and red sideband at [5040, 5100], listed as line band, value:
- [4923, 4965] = 0.18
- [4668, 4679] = 0.37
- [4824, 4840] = 0.38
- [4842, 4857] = 0.33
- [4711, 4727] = 0.47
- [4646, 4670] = 0.42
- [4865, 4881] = 0.28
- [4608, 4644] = 0.41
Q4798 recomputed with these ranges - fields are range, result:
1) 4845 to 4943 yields 8.25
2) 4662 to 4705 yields 9.3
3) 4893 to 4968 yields 8.17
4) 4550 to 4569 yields 15.5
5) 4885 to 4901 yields 8.23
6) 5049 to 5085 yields 7.74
